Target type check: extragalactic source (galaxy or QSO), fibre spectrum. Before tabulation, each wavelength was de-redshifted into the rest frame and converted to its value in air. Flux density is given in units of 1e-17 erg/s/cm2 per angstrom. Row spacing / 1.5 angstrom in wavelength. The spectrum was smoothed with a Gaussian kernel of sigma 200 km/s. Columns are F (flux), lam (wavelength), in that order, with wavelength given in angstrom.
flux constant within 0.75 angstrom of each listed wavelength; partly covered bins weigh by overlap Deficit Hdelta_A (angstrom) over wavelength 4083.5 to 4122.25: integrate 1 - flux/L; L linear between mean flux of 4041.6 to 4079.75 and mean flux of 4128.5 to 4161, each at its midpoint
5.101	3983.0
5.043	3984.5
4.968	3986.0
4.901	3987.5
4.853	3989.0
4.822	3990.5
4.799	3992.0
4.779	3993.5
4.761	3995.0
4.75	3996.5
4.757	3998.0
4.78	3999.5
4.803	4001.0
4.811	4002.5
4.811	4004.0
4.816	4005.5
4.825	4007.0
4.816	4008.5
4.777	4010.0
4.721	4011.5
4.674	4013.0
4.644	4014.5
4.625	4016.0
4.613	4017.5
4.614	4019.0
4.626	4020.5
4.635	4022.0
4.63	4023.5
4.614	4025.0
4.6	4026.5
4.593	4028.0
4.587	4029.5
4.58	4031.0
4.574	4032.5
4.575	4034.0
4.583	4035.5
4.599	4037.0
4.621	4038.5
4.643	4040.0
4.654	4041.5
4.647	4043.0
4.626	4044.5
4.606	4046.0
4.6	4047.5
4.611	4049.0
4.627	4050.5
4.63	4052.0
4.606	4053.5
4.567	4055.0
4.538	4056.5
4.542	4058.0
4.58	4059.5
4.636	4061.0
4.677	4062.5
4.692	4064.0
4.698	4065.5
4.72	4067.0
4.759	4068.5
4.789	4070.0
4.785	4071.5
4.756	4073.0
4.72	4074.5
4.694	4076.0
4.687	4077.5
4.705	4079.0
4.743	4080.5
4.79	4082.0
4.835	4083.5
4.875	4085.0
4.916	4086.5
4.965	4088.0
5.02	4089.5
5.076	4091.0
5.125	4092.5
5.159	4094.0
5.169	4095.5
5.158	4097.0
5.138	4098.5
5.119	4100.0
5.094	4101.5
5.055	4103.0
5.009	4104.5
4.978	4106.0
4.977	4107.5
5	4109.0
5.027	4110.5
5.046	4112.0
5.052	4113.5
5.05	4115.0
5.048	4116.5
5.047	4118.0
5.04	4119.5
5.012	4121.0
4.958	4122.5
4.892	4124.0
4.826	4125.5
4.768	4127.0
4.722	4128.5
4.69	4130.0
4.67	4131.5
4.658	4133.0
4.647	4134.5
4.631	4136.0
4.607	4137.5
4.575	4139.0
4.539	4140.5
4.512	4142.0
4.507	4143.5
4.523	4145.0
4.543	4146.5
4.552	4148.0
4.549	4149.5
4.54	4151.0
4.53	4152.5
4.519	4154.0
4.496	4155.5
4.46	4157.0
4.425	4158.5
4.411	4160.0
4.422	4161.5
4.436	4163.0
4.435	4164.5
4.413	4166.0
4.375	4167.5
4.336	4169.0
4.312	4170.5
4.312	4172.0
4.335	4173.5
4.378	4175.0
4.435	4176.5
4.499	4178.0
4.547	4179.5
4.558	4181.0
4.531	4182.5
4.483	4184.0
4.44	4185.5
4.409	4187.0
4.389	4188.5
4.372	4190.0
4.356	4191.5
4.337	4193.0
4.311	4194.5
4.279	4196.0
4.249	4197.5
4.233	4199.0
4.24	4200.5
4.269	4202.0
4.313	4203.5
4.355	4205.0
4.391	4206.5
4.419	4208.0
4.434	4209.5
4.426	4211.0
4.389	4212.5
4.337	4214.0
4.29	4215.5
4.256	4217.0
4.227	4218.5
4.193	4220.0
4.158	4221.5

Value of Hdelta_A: -3.65 angstrom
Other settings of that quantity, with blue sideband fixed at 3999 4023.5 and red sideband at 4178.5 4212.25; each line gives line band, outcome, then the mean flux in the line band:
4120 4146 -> -1.1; 4.69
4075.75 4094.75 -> -1.3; 4.9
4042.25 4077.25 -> -0.2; 4.66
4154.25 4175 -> 0.2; 4.4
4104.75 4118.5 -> -1.5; 5.02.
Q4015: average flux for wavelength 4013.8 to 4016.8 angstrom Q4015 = 4.63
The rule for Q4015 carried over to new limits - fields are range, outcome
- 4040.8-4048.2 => 4.63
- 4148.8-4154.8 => 4.53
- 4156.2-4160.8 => 4.43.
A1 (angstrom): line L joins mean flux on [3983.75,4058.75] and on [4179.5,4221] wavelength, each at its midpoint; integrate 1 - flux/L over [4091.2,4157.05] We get -4.8 angstrom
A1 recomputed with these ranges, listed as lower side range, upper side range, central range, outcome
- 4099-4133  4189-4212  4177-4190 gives 0.0 angstrom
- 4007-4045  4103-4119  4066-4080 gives 0.3 angstrom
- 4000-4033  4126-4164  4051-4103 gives -2.3 angstrom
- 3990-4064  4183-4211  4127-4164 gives -0.9 angstrom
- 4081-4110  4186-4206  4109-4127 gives -0.5 angstrom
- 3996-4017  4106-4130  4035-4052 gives 0.7 angstrom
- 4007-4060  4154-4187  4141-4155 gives -0.2 angstrom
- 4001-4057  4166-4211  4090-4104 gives -1.8 angstrom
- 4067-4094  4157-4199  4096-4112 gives -1.1 angstrom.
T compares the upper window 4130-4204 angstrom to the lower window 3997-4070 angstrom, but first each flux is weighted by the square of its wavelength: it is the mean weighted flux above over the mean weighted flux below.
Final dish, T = 1.0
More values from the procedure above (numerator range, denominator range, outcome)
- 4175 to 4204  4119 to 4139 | 0.95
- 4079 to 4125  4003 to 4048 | 1.12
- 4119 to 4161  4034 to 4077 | 1.04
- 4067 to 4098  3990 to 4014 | 1.06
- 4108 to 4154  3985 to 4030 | 1.07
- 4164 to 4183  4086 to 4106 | 0.90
